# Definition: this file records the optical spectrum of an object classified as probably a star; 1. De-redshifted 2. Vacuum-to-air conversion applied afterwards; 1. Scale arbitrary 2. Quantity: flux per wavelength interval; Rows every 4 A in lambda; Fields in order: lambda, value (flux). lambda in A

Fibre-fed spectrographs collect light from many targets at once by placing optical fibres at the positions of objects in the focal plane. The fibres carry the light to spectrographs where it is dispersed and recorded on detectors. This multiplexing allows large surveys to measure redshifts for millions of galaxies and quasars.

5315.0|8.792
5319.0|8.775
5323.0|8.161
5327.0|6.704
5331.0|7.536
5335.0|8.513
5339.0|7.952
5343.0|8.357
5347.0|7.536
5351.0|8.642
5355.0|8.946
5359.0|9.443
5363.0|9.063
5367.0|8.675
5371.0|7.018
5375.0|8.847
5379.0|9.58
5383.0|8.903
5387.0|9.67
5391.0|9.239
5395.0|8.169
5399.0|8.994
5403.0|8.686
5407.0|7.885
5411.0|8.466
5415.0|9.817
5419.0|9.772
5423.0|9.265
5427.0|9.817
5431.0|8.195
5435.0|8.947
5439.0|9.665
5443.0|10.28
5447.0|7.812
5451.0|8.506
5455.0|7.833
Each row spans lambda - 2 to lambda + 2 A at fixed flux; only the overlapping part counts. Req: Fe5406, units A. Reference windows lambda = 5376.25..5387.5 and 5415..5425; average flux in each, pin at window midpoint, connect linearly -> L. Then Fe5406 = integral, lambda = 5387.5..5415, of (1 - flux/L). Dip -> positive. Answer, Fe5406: 2.1 A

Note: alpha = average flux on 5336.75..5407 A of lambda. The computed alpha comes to 8.67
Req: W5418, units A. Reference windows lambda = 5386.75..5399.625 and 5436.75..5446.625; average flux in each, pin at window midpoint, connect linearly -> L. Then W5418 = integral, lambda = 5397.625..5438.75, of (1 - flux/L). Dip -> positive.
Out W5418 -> 1.1 A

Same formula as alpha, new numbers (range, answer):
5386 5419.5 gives 8.91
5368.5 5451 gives 8.94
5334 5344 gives 8.24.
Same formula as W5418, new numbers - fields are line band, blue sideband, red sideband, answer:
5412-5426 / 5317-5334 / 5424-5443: -0.71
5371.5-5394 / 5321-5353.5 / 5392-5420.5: -1.39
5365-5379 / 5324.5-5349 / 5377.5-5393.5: 0.80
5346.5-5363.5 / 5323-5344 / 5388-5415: -1.46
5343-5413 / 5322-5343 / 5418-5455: -2.81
